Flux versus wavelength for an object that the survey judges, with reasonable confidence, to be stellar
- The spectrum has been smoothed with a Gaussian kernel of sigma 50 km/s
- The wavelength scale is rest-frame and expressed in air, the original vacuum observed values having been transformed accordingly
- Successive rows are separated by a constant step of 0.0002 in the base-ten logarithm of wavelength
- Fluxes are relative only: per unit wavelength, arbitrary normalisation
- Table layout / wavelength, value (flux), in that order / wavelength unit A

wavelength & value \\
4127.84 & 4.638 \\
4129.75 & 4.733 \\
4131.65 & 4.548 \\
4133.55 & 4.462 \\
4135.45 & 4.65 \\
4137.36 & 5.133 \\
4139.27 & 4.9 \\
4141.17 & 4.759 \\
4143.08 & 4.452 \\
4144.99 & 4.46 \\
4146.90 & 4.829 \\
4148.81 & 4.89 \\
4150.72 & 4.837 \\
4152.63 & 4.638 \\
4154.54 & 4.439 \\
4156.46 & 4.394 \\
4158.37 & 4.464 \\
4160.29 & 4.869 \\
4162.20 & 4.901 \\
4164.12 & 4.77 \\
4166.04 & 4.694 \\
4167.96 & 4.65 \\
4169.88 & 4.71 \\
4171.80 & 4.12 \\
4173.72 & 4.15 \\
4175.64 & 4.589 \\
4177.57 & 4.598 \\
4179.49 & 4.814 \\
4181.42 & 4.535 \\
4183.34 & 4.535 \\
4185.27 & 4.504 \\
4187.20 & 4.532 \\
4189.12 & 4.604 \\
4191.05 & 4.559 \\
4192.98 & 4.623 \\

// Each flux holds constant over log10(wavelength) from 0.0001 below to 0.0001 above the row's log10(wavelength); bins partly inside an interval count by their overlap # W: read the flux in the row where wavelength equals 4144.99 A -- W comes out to 4.46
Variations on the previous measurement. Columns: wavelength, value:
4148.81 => 4.89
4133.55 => 4.462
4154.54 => 4.439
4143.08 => 4.452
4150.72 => 4.837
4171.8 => 4.12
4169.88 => 4.71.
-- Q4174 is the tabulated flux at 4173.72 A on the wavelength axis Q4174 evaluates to 4.15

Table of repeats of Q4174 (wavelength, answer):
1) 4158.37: 4.464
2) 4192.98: 4.623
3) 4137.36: 5.133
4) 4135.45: 4.65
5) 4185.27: 4.504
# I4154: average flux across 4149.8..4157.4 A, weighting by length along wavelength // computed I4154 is 4.58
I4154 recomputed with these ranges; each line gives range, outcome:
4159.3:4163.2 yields 4.88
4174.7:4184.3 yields 4.61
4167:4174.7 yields 4.41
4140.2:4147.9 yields 4.63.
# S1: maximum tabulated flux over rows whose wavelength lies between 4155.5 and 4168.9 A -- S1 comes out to 4.901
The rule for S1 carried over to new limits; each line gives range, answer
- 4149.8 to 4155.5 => 4.837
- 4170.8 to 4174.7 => 4.15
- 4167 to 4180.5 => 4.814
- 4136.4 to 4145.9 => 5.133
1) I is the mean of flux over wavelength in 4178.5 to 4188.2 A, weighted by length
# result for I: 4.59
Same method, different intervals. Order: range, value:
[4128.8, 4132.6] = 4.65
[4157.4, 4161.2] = 4.66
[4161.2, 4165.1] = 4.84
